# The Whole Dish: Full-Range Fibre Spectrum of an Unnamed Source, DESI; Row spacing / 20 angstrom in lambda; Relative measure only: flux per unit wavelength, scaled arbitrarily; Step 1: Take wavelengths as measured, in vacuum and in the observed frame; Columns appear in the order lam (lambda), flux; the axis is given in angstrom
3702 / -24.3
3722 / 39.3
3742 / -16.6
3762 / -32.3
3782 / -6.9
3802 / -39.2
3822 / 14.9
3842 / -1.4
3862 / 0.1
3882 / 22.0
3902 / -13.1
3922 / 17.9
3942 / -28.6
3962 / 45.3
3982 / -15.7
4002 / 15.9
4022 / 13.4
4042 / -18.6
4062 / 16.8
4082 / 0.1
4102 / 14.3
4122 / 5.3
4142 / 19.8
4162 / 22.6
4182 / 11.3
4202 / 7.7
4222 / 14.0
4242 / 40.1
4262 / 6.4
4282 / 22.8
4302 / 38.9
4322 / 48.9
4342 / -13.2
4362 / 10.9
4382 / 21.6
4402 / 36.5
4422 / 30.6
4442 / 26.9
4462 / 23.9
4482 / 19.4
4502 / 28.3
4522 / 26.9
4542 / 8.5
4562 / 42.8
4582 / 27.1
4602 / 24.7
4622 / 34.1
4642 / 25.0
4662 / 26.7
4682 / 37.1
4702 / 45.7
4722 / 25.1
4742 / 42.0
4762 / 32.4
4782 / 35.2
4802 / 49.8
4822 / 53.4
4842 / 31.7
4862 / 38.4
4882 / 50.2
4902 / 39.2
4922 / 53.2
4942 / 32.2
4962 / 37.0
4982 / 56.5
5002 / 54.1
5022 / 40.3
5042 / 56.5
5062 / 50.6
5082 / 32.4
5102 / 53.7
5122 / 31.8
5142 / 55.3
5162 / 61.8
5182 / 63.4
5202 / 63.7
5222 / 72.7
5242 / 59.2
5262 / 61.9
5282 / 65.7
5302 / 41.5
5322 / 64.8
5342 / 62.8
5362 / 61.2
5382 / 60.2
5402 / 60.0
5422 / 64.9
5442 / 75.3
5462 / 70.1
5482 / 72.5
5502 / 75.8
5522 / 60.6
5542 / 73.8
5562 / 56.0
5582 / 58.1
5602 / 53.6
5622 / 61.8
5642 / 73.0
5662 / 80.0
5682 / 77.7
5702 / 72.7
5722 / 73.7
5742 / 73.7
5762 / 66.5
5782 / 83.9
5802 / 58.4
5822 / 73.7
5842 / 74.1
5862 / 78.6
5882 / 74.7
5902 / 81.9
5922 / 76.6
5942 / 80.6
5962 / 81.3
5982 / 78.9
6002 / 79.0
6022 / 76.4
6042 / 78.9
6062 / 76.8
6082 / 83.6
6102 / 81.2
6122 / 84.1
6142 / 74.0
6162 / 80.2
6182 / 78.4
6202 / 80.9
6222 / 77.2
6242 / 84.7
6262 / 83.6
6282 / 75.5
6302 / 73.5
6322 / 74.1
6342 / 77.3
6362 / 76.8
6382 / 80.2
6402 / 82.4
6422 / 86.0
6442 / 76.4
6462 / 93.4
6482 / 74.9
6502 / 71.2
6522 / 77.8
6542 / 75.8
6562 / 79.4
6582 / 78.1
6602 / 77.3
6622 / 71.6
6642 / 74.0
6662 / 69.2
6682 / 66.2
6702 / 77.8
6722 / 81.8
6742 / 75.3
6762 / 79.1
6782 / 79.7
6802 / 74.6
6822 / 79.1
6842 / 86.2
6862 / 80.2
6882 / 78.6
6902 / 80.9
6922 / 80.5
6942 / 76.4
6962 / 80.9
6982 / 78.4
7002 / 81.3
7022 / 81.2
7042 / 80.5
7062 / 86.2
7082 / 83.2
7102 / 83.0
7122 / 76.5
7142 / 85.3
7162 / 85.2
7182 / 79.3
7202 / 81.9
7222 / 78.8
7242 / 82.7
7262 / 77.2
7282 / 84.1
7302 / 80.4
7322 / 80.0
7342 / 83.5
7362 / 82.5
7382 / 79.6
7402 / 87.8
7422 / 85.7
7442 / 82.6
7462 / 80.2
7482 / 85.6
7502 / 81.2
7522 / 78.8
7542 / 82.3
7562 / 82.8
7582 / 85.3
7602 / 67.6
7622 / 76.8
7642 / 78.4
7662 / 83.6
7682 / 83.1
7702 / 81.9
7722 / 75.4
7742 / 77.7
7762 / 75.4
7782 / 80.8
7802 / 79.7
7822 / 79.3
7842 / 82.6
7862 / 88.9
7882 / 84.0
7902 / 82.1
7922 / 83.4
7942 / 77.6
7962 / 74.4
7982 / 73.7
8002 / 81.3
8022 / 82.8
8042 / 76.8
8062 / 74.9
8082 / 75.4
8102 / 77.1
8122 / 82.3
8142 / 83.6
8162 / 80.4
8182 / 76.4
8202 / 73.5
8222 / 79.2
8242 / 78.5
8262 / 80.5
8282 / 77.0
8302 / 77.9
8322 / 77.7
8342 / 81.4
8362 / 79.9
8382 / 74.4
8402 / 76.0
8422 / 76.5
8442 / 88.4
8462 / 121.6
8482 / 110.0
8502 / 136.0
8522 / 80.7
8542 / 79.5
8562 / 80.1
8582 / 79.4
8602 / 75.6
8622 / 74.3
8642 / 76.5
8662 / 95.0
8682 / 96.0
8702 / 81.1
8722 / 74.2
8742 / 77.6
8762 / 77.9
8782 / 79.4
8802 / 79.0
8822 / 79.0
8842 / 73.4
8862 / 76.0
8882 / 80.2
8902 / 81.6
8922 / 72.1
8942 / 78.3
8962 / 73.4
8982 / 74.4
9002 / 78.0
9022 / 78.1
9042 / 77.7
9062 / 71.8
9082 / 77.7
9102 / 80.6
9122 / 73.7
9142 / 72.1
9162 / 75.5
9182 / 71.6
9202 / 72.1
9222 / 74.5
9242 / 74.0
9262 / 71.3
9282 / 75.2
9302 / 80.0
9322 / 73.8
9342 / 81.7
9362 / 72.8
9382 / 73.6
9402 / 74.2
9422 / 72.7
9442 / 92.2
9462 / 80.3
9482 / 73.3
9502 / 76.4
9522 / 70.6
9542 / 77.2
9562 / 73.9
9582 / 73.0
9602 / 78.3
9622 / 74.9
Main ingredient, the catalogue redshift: 0.29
